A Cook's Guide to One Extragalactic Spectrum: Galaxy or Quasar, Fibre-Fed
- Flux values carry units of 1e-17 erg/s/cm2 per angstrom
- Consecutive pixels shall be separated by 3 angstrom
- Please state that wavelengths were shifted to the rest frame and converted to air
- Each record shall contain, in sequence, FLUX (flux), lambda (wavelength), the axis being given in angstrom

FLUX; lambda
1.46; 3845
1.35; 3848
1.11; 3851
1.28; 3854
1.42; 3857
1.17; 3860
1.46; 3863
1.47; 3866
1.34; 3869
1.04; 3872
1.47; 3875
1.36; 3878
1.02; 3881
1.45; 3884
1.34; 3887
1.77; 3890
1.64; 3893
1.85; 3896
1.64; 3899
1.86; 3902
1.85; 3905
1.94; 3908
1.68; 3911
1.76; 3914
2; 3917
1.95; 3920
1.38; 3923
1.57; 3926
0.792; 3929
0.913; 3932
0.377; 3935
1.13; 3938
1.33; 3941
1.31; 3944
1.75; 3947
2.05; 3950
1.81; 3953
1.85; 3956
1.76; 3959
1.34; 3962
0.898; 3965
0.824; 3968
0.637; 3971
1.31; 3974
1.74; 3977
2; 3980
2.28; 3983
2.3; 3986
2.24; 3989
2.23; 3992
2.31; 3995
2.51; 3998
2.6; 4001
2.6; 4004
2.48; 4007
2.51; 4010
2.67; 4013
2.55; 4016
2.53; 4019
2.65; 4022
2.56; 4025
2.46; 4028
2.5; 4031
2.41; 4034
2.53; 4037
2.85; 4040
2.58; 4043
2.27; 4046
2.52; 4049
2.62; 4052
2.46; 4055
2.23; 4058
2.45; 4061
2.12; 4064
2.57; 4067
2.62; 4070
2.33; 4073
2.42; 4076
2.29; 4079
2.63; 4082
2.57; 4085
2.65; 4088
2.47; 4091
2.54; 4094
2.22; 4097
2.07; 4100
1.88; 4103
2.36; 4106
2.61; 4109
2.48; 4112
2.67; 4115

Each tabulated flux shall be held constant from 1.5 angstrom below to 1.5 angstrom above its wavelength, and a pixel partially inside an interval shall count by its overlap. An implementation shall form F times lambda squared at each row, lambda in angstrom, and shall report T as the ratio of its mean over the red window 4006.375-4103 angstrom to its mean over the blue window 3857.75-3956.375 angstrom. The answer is 1.78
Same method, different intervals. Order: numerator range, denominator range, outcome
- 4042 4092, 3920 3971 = 1.98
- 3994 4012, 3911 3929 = 1.59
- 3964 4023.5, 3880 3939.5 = 1.47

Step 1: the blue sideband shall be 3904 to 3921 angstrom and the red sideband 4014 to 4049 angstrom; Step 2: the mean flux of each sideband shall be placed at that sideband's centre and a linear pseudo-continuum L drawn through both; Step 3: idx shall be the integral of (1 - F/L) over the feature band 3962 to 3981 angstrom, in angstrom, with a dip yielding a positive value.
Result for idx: 8.5 angstrom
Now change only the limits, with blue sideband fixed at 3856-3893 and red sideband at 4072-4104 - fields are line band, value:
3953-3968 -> 2.86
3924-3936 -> 4.95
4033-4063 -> -4.11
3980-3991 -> -1.97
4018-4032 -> -3.11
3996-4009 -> -3.70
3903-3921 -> -3.65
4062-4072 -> -0.67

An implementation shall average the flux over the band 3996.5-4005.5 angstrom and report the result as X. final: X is 2.57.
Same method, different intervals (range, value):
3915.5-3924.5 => 1.78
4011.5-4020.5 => 2.58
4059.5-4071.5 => 2.44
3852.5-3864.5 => 1.33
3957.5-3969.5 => 1.21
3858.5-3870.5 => 1.36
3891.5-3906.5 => 1.77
